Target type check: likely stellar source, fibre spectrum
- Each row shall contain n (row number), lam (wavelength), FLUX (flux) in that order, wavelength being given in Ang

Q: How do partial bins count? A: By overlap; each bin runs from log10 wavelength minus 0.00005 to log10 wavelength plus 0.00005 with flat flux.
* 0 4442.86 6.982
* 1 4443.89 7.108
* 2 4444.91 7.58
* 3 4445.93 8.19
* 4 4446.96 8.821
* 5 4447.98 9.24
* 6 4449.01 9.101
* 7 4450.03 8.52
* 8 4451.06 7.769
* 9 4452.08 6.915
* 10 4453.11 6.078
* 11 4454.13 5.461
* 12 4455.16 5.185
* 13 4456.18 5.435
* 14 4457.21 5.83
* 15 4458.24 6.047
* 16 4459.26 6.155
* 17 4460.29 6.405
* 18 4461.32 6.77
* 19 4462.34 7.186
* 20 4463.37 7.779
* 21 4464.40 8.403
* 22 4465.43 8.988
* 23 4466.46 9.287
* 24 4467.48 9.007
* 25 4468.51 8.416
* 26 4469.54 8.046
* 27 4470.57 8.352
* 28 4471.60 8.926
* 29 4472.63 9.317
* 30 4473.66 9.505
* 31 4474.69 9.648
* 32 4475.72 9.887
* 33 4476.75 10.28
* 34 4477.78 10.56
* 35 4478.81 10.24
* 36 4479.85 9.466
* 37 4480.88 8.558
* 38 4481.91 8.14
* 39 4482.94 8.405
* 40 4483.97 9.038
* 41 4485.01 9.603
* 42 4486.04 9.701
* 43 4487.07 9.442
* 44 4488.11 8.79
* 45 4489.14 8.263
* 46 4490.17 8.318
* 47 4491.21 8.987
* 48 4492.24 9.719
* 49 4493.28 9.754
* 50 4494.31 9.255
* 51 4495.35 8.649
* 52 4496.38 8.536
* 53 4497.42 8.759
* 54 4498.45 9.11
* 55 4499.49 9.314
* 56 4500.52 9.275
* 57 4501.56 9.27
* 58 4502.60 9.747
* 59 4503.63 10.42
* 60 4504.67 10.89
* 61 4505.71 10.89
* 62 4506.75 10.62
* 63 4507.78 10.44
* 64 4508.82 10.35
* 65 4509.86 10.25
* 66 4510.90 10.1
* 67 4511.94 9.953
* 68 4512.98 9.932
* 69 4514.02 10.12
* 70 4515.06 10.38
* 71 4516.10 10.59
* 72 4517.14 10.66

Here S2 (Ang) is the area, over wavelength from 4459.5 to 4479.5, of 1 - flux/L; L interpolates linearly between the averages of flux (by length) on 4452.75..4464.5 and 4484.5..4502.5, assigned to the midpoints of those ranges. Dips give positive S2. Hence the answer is -4.2 Ang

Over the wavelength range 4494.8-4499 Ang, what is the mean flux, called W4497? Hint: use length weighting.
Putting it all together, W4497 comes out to 8.76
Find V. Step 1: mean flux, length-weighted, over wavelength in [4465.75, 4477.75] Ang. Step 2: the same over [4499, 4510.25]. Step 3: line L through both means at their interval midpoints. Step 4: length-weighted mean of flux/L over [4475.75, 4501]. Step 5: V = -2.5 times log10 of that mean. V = 0.056 mag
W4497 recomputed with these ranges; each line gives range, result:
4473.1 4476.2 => 9.67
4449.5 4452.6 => 7.74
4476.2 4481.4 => 9.81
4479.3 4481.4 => 9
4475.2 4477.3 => 10.1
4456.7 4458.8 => 5.95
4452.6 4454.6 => 5.79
